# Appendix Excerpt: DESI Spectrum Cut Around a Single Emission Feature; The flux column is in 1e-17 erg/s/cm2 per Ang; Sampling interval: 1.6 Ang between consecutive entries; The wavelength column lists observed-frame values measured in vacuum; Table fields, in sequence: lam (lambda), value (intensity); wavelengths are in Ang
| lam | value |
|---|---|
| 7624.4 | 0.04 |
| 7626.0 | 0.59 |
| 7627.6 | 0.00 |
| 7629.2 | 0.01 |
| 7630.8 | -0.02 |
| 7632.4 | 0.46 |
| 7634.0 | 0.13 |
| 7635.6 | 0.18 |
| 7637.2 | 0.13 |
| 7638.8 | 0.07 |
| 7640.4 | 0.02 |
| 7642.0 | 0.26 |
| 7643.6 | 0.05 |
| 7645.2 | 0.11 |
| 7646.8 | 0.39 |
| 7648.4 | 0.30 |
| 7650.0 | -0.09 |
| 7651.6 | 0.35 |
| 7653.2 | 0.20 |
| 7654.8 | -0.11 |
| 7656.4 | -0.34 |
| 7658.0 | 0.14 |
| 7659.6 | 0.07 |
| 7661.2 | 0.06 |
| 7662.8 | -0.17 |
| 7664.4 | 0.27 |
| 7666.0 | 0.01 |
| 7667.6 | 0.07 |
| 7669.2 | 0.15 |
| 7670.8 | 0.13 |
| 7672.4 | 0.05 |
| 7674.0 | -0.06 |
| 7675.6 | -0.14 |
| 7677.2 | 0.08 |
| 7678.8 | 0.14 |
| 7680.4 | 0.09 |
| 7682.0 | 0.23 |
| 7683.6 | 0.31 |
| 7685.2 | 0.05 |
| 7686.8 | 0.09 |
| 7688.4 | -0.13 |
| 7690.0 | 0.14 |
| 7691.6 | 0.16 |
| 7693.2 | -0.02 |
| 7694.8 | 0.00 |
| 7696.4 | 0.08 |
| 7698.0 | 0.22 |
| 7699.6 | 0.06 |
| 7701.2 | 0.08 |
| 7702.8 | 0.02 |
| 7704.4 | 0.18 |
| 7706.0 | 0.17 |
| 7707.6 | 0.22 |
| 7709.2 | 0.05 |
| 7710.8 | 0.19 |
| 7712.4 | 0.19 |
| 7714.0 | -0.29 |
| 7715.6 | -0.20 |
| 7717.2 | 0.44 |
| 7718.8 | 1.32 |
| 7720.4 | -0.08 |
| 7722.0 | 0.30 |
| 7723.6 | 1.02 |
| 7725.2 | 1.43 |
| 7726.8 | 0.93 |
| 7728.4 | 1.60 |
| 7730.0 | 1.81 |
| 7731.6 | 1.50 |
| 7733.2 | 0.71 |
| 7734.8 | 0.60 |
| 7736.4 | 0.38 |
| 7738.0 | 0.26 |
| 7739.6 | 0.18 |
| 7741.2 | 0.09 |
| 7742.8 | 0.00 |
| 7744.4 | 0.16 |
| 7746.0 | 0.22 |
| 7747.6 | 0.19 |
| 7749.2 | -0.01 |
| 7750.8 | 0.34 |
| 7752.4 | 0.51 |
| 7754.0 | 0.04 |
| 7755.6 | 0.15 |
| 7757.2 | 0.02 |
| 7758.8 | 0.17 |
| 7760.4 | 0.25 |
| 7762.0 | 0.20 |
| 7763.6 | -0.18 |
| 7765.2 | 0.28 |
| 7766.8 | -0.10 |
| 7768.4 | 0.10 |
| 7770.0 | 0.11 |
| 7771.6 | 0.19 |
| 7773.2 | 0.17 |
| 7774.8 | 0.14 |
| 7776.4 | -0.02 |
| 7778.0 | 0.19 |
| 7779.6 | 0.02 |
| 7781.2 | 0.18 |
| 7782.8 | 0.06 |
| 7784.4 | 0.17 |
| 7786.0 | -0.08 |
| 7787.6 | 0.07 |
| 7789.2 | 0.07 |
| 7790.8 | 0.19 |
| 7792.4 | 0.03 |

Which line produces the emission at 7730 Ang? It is [O II]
